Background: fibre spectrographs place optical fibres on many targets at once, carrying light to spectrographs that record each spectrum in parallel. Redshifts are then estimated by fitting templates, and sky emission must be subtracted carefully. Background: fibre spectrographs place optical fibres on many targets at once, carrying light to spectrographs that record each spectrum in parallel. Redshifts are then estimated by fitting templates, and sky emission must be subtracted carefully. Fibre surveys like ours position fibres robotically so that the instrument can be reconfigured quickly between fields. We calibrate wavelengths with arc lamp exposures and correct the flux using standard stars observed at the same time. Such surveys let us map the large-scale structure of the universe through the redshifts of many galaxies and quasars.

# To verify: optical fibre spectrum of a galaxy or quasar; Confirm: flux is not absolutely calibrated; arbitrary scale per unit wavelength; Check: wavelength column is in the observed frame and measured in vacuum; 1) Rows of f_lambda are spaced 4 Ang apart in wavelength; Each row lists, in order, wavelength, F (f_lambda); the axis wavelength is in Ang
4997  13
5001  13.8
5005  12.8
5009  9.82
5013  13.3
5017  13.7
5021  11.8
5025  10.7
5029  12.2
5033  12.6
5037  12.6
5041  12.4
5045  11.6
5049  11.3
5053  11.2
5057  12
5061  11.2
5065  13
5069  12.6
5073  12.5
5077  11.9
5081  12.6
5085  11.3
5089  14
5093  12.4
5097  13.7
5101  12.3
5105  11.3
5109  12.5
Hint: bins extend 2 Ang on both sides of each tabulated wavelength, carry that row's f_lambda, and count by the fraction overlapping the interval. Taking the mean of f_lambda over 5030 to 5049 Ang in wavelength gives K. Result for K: 12.2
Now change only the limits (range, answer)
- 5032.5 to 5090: 12.1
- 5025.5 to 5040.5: 12.3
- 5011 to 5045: 12.4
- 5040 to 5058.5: 11.7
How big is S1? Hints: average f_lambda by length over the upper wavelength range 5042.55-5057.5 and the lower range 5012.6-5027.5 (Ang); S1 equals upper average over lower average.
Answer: 0.94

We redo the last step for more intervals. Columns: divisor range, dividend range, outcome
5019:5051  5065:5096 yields 1.05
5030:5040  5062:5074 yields 1.00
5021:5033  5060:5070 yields 1.05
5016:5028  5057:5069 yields 1.02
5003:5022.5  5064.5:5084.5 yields 1.01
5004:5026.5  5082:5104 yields 1.05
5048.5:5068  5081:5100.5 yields 1.08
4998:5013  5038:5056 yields 0.95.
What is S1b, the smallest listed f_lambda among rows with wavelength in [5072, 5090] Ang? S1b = 11.3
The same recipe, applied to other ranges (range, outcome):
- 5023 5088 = 10.7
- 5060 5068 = 11.2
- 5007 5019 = 9.82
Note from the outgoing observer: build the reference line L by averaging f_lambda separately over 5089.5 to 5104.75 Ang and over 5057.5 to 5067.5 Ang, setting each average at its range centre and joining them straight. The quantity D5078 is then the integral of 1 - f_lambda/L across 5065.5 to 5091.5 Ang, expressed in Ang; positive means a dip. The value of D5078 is -0.2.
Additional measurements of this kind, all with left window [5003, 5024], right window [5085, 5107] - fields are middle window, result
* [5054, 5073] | 0.4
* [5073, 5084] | 0.3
